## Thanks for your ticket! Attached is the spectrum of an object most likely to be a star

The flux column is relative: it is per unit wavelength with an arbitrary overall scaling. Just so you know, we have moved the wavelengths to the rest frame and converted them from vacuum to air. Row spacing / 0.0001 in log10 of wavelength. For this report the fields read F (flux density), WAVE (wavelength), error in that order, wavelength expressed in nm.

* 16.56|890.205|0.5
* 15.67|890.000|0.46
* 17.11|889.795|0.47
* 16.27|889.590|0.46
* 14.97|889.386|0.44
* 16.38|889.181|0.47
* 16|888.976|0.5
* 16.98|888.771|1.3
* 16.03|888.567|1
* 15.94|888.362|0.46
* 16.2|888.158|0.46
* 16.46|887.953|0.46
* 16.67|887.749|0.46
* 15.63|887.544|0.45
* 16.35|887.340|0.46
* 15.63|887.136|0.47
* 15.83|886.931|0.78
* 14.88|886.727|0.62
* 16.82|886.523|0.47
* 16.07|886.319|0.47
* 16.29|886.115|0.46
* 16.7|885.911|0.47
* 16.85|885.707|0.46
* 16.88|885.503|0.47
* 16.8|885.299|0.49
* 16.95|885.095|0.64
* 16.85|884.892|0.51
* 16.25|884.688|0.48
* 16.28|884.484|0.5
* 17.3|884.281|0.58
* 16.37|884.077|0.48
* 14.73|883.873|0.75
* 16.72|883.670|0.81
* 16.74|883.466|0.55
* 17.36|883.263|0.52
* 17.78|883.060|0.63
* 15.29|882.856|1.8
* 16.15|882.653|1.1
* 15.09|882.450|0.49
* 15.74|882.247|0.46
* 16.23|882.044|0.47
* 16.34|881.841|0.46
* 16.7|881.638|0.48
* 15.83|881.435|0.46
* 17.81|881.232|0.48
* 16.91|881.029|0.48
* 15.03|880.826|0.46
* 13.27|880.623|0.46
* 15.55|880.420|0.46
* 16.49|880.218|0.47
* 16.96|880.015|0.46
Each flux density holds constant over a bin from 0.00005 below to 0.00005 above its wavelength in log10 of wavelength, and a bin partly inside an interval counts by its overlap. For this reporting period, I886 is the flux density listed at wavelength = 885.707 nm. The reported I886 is 16.85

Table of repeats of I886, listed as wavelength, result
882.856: 15.29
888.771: 16.98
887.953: 16.46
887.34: 16.35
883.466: 16.74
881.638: 16.7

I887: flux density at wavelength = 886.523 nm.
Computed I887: 16.82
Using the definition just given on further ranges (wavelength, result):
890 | 15.67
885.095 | 16.95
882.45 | 15.09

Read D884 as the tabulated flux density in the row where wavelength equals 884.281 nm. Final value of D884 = 17.3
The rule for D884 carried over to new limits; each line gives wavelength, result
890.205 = 16.56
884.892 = 16.85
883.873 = 14.73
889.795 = 17.11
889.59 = 16.27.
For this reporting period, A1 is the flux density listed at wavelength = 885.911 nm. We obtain 16.7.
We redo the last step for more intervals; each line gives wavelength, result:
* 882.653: 16.15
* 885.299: 16.8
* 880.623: 13.27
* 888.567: 16.03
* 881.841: 16.34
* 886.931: 15.83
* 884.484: 16.28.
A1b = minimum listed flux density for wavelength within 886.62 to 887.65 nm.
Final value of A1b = 14.88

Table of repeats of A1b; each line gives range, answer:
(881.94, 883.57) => 15.09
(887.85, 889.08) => 15.94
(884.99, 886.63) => 16.07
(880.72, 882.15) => 15.03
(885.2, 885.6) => 16.8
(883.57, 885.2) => 14.73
